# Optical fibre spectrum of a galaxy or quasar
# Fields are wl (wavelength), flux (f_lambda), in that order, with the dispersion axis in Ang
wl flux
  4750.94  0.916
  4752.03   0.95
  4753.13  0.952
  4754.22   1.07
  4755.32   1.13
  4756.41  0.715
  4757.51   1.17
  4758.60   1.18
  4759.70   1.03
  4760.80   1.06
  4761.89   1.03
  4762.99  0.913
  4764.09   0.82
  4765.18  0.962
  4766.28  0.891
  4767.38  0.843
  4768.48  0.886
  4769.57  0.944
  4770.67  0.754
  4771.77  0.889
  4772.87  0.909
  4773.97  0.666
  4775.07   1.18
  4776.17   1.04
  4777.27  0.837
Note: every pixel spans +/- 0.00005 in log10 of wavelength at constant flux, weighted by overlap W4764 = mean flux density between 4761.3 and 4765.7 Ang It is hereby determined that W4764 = 0.934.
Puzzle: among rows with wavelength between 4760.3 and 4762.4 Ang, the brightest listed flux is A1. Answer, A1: 1.06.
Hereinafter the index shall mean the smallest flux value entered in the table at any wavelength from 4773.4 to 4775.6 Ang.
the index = 0.666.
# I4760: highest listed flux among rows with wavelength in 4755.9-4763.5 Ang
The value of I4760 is 1.18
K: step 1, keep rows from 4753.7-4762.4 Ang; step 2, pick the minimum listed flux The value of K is 0.715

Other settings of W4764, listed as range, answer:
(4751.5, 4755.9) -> 1.02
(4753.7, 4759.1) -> 1.05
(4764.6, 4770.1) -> 0.906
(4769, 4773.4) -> 0.875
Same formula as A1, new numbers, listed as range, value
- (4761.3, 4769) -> 1.03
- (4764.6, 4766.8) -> 0.962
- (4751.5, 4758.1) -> 1.17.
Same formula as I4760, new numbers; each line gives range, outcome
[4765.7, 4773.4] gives 0.944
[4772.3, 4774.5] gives 0.909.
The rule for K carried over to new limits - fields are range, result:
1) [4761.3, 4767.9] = 0.82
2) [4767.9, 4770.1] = 0.886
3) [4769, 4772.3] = 0.754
